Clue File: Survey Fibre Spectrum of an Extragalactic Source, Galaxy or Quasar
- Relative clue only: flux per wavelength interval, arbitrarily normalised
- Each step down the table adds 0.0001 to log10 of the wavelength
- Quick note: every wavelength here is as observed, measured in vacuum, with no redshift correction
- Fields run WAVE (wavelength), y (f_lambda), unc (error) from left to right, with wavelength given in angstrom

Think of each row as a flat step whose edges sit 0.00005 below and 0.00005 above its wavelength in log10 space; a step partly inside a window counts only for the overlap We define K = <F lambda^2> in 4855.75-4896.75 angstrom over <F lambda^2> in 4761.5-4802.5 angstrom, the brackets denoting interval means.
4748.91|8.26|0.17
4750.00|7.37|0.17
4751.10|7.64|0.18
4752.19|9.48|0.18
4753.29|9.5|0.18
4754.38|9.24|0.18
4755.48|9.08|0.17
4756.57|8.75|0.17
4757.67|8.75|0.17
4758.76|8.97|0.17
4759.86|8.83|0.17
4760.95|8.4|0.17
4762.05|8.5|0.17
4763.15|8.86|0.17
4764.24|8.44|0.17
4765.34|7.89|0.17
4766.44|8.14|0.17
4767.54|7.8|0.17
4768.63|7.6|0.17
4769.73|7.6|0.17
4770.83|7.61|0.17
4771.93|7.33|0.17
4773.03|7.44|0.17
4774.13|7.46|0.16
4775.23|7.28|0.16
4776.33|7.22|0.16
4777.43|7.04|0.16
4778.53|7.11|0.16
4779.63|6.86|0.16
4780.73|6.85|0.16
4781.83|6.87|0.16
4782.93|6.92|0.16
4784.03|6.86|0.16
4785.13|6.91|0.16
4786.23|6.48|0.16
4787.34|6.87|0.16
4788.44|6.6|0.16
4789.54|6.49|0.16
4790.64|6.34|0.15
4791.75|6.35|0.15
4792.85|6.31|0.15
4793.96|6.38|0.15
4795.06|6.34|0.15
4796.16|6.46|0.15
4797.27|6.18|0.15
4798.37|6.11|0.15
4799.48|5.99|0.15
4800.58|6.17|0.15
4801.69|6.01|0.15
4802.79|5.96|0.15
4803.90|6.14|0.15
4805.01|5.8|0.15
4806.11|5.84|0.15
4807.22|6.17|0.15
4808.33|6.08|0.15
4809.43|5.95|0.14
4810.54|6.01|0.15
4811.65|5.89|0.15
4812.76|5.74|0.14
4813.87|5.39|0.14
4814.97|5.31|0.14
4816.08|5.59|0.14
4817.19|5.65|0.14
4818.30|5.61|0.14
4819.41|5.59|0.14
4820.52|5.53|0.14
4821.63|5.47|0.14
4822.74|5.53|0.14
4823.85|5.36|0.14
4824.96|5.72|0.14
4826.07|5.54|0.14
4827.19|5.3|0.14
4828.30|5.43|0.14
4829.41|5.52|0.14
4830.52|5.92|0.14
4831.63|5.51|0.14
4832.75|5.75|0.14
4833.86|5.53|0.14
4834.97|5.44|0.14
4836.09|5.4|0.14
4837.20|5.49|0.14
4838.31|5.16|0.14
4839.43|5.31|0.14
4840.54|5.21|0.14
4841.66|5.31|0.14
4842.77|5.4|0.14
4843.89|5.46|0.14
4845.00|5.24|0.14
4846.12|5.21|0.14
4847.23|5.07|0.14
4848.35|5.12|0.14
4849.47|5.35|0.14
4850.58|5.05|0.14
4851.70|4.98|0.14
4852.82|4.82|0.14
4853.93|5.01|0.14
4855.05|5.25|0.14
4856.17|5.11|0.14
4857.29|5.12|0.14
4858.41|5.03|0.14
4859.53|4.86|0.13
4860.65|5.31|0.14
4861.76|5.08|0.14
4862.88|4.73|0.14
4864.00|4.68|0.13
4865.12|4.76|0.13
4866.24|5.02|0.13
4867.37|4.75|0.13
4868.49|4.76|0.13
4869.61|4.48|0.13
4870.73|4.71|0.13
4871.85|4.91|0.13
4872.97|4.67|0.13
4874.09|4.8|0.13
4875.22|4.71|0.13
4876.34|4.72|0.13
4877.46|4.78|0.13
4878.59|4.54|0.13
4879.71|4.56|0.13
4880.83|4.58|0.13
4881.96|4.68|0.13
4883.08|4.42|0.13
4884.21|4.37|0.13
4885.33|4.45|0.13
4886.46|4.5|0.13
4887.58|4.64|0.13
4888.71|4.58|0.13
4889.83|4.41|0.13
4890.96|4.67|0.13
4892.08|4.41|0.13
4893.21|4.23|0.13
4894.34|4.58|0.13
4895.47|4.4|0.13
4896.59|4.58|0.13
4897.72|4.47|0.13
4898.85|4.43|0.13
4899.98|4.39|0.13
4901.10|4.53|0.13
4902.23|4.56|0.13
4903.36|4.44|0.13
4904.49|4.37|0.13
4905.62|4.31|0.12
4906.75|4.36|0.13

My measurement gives 0.70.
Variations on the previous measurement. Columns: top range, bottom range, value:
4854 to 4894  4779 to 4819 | 0.79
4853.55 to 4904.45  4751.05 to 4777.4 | 0.60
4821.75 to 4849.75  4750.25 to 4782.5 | 0.70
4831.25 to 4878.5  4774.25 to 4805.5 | 0.79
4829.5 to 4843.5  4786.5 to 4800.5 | 0.87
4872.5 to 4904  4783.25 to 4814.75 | 0.76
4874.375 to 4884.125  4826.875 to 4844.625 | 0.86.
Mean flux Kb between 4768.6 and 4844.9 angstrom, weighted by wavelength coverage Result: 6.11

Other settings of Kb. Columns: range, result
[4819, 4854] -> 5.37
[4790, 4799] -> 6.31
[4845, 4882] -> 4.89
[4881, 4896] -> 4.49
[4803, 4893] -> 5.17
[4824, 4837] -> 5.54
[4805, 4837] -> 5.64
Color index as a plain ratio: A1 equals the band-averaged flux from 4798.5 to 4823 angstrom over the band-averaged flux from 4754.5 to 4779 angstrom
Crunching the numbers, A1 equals 0.72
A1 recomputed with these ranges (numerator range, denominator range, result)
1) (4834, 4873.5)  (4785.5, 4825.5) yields 0.85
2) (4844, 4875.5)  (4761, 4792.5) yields 0.68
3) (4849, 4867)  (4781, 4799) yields 0.77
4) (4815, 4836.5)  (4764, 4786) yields 0.76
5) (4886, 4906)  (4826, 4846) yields 0.82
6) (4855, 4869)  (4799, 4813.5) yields 0.83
